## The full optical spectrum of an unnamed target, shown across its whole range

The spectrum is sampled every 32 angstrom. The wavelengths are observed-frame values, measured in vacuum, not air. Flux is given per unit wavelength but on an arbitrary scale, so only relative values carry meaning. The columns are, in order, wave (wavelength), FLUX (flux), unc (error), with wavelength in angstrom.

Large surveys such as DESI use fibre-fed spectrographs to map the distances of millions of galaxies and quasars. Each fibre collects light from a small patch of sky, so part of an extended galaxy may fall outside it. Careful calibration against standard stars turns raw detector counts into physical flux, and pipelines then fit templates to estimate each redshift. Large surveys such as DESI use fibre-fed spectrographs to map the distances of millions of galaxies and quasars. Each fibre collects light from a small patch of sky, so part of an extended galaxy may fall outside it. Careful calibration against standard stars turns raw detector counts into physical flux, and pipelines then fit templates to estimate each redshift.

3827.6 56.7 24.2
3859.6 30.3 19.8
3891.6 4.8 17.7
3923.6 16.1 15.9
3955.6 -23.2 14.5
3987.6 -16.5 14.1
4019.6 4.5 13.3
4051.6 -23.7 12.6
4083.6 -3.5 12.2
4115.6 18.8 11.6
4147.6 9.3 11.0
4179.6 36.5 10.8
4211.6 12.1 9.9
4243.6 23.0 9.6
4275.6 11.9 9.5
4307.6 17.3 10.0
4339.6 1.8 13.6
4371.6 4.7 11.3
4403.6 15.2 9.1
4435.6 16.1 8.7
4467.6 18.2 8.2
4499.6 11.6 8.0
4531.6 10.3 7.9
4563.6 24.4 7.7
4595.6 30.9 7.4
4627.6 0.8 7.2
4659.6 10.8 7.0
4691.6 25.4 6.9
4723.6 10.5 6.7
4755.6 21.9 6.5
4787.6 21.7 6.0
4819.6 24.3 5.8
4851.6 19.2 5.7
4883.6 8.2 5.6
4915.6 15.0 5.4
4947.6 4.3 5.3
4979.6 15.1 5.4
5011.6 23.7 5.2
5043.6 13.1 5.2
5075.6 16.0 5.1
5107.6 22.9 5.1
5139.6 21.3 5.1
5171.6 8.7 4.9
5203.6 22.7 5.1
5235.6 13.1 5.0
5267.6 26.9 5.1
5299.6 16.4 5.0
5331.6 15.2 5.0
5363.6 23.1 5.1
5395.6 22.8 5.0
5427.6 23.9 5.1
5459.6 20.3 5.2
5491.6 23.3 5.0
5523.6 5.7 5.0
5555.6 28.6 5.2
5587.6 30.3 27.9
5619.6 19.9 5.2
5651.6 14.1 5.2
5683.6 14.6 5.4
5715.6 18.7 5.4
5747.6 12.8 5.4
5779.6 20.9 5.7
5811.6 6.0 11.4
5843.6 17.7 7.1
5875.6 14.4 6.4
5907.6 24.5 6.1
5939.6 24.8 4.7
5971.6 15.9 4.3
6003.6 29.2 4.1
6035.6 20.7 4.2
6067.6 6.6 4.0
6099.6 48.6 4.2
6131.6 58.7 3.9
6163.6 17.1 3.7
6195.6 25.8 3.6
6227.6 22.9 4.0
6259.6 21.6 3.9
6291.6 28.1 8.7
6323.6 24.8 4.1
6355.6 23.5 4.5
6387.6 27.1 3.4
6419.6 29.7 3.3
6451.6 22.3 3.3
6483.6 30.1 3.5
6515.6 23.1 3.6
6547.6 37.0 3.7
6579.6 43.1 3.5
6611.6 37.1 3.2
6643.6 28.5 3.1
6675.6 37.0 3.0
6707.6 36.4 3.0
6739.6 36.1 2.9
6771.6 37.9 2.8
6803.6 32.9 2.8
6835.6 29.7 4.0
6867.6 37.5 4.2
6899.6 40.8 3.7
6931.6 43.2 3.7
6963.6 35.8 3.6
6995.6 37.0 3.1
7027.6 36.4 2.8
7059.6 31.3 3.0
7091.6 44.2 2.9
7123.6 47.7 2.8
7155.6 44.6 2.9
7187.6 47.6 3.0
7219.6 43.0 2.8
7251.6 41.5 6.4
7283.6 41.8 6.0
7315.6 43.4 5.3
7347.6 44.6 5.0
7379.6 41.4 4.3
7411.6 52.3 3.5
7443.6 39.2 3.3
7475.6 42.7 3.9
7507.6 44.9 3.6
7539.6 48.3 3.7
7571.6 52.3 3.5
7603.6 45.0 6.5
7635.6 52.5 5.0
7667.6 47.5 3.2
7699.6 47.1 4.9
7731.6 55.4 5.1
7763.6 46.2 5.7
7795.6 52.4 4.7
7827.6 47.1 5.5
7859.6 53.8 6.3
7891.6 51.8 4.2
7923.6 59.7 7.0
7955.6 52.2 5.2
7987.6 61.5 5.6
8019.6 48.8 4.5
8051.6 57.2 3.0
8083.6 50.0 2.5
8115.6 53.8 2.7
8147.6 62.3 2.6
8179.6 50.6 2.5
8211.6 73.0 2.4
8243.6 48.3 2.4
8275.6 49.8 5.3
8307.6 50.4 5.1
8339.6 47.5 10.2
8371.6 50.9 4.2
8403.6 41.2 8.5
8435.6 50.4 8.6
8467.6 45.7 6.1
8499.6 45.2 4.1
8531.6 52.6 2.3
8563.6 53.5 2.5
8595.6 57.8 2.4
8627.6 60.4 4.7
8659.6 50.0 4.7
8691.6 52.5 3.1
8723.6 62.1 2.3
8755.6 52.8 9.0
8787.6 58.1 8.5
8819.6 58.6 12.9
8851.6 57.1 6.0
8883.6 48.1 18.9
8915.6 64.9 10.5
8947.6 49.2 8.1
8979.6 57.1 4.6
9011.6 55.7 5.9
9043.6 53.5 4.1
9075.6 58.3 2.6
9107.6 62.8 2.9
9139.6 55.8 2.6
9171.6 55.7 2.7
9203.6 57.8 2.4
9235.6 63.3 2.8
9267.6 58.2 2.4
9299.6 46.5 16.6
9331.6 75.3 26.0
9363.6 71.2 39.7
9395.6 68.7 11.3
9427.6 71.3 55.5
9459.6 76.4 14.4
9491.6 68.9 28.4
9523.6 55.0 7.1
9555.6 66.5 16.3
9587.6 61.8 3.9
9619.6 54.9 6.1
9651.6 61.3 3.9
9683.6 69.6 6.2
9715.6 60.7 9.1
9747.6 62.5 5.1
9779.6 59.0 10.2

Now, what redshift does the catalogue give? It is 0.641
